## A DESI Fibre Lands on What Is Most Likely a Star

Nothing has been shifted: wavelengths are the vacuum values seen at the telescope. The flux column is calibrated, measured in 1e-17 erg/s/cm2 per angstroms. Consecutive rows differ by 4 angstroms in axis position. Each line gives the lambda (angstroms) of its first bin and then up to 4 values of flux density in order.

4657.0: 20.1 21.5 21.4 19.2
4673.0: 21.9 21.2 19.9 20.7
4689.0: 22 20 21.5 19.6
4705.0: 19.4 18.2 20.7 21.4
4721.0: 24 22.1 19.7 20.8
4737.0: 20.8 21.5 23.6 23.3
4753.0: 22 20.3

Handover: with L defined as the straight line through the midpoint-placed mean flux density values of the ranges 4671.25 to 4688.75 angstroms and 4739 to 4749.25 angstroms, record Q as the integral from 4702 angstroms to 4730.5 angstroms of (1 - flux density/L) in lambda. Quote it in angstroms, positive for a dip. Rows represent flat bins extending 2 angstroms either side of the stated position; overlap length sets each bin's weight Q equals 1.6 angstroms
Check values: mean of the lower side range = 21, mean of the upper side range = 22.7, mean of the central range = 20.8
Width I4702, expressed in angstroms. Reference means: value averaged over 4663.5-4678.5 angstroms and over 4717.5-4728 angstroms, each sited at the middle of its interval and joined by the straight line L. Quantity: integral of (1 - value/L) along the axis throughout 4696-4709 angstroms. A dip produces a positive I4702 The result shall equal 1.25 angstroms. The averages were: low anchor 20.9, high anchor 22.5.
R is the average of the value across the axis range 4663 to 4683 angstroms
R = 20.7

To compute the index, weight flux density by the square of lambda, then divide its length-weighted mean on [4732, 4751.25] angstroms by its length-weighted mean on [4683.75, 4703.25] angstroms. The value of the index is 1.1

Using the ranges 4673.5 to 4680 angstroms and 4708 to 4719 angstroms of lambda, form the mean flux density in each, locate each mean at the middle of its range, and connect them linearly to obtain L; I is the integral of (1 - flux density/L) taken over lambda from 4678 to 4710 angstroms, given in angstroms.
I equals 0.8 angstroms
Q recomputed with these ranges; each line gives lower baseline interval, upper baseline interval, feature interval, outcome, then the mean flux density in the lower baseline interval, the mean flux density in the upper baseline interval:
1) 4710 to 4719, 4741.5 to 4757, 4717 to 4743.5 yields 0.0 angstroms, 20.7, 22.5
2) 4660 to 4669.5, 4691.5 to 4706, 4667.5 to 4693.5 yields -0.3 angstroms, 20.9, 20.2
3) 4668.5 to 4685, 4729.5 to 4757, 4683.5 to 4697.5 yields -0.1 angstroms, 20.7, 21.8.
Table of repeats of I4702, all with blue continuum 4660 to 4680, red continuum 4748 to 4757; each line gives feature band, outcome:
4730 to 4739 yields 0.47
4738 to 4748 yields -0.24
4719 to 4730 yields -0.23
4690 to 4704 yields 0.59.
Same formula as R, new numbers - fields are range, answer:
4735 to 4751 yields 22.3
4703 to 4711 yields 18.8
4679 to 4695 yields 20.6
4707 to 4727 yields 21.3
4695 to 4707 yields 20.2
